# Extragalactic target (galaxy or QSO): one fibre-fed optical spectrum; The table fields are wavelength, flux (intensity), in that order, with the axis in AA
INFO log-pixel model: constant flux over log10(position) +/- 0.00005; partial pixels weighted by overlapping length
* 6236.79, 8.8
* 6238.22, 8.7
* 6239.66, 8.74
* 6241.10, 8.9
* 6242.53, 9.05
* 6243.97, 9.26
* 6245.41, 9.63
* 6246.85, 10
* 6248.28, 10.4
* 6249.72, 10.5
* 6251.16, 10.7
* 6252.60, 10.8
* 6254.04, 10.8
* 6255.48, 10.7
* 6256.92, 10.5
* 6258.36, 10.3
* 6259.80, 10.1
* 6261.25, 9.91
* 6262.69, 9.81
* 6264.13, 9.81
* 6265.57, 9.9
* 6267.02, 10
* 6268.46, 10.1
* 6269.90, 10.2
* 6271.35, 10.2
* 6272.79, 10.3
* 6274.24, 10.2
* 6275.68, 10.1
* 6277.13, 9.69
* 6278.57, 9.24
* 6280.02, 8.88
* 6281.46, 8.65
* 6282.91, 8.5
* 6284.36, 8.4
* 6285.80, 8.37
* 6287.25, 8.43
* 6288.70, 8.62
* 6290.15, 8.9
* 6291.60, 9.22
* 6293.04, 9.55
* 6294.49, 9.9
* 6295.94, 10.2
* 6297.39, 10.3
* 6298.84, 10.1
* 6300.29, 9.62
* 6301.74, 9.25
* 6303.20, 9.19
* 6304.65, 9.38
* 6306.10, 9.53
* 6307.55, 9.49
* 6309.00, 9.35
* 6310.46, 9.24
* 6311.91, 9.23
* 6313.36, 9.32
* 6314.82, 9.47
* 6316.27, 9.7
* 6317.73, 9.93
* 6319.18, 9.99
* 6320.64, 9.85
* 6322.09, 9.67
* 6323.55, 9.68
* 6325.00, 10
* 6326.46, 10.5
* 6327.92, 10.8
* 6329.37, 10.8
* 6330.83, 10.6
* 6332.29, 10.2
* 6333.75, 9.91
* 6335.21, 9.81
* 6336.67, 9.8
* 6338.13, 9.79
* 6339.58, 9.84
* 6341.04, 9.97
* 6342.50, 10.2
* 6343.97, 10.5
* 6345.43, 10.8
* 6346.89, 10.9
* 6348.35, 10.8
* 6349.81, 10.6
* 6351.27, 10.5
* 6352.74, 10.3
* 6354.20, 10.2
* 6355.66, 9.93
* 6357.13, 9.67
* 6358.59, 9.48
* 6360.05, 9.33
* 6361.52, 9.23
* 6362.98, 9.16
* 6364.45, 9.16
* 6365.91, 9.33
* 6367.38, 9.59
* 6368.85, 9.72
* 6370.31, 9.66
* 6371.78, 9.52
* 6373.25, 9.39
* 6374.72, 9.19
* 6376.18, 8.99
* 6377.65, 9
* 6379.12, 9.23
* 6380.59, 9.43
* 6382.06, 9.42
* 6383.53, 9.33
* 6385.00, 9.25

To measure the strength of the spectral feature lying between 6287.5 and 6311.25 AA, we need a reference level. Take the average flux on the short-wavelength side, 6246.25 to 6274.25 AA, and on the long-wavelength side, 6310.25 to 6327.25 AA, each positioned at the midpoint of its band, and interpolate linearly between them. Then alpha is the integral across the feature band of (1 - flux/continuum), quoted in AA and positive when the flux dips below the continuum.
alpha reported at 1.06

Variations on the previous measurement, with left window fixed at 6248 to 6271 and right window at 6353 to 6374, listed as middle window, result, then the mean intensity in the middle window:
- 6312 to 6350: -1.3 AA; 10.1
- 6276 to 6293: 2.1 AA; 8.87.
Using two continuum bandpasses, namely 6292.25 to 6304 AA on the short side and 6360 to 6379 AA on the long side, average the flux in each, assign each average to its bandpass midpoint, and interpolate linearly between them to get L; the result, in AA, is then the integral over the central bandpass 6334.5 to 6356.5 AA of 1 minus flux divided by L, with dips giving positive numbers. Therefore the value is -1.8 AA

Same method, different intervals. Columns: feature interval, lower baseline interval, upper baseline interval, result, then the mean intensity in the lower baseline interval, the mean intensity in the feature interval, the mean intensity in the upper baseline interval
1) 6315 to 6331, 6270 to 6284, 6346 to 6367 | -0.58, 9.52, 10.1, 9.9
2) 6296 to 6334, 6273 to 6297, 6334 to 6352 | -0.18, 9.22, 9.82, 10.3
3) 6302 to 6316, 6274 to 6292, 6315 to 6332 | 0.50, 8.98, 9.36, 10.1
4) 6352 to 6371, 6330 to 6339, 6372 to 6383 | -0.12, 10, 9.6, 9.25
